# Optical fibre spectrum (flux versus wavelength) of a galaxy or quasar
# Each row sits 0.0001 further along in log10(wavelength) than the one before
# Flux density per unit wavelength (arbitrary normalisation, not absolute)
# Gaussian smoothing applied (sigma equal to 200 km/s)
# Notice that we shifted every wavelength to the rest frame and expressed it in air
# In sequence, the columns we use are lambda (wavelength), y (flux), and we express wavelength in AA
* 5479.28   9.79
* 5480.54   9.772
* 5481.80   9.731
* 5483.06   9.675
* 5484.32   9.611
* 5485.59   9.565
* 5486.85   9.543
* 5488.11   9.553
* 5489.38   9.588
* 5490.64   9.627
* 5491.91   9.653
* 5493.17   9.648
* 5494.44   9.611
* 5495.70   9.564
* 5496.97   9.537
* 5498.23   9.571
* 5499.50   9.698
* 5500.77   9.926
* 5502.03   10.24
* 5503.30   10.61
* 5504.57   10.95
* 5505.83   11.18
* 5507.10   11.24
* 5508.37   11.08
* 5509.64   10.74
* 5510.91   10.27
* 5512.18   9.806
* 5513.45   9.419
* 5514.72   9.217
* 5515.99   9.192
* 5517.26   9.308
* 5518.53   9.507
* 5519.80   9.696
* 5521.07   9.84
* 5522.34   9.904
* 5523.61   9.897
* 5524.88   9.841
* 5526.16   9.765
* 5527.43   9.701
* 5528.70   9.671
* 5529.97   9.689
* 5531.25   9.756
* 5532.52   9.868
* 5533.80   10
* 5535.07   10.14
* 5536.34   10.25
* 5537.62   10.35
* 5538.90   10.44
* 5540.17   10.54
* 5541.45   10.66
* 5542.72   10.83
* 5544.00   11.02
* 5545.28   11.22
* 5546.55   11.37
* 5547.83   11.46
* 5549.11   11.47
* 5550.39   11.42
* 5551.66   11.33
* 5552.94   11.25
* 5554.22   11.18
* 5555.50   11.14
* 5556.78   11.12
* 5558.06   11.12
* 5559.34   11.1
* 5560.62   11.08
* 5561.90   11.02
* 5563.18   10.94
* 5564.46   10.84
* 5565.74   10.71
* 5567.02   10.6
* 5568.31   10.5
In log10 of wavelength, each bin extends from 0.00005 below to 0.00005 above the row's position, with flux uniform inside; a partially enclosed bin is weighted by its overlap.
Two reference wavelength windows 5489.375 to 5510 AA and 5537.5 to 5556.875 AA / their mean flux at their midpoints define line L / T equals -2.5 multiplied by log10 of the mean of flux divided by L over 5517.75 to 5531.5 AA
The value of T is 0.09 mag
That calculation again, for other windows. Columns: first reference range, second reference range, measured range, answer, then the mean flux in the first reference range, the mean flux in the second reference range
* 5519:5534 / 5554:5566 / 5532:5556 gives -0.04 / 9.79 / 11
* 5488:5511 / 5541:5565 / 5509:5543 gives 0.07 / 10.1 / 11.1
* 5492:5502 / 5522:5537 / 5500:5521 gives -0.04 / 9.69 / 9.87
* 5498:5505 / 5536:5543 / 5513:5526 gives 0.08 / 10.2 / 10.5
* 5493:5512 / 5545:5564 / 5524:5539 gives 0.09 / 10.3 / 11.2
